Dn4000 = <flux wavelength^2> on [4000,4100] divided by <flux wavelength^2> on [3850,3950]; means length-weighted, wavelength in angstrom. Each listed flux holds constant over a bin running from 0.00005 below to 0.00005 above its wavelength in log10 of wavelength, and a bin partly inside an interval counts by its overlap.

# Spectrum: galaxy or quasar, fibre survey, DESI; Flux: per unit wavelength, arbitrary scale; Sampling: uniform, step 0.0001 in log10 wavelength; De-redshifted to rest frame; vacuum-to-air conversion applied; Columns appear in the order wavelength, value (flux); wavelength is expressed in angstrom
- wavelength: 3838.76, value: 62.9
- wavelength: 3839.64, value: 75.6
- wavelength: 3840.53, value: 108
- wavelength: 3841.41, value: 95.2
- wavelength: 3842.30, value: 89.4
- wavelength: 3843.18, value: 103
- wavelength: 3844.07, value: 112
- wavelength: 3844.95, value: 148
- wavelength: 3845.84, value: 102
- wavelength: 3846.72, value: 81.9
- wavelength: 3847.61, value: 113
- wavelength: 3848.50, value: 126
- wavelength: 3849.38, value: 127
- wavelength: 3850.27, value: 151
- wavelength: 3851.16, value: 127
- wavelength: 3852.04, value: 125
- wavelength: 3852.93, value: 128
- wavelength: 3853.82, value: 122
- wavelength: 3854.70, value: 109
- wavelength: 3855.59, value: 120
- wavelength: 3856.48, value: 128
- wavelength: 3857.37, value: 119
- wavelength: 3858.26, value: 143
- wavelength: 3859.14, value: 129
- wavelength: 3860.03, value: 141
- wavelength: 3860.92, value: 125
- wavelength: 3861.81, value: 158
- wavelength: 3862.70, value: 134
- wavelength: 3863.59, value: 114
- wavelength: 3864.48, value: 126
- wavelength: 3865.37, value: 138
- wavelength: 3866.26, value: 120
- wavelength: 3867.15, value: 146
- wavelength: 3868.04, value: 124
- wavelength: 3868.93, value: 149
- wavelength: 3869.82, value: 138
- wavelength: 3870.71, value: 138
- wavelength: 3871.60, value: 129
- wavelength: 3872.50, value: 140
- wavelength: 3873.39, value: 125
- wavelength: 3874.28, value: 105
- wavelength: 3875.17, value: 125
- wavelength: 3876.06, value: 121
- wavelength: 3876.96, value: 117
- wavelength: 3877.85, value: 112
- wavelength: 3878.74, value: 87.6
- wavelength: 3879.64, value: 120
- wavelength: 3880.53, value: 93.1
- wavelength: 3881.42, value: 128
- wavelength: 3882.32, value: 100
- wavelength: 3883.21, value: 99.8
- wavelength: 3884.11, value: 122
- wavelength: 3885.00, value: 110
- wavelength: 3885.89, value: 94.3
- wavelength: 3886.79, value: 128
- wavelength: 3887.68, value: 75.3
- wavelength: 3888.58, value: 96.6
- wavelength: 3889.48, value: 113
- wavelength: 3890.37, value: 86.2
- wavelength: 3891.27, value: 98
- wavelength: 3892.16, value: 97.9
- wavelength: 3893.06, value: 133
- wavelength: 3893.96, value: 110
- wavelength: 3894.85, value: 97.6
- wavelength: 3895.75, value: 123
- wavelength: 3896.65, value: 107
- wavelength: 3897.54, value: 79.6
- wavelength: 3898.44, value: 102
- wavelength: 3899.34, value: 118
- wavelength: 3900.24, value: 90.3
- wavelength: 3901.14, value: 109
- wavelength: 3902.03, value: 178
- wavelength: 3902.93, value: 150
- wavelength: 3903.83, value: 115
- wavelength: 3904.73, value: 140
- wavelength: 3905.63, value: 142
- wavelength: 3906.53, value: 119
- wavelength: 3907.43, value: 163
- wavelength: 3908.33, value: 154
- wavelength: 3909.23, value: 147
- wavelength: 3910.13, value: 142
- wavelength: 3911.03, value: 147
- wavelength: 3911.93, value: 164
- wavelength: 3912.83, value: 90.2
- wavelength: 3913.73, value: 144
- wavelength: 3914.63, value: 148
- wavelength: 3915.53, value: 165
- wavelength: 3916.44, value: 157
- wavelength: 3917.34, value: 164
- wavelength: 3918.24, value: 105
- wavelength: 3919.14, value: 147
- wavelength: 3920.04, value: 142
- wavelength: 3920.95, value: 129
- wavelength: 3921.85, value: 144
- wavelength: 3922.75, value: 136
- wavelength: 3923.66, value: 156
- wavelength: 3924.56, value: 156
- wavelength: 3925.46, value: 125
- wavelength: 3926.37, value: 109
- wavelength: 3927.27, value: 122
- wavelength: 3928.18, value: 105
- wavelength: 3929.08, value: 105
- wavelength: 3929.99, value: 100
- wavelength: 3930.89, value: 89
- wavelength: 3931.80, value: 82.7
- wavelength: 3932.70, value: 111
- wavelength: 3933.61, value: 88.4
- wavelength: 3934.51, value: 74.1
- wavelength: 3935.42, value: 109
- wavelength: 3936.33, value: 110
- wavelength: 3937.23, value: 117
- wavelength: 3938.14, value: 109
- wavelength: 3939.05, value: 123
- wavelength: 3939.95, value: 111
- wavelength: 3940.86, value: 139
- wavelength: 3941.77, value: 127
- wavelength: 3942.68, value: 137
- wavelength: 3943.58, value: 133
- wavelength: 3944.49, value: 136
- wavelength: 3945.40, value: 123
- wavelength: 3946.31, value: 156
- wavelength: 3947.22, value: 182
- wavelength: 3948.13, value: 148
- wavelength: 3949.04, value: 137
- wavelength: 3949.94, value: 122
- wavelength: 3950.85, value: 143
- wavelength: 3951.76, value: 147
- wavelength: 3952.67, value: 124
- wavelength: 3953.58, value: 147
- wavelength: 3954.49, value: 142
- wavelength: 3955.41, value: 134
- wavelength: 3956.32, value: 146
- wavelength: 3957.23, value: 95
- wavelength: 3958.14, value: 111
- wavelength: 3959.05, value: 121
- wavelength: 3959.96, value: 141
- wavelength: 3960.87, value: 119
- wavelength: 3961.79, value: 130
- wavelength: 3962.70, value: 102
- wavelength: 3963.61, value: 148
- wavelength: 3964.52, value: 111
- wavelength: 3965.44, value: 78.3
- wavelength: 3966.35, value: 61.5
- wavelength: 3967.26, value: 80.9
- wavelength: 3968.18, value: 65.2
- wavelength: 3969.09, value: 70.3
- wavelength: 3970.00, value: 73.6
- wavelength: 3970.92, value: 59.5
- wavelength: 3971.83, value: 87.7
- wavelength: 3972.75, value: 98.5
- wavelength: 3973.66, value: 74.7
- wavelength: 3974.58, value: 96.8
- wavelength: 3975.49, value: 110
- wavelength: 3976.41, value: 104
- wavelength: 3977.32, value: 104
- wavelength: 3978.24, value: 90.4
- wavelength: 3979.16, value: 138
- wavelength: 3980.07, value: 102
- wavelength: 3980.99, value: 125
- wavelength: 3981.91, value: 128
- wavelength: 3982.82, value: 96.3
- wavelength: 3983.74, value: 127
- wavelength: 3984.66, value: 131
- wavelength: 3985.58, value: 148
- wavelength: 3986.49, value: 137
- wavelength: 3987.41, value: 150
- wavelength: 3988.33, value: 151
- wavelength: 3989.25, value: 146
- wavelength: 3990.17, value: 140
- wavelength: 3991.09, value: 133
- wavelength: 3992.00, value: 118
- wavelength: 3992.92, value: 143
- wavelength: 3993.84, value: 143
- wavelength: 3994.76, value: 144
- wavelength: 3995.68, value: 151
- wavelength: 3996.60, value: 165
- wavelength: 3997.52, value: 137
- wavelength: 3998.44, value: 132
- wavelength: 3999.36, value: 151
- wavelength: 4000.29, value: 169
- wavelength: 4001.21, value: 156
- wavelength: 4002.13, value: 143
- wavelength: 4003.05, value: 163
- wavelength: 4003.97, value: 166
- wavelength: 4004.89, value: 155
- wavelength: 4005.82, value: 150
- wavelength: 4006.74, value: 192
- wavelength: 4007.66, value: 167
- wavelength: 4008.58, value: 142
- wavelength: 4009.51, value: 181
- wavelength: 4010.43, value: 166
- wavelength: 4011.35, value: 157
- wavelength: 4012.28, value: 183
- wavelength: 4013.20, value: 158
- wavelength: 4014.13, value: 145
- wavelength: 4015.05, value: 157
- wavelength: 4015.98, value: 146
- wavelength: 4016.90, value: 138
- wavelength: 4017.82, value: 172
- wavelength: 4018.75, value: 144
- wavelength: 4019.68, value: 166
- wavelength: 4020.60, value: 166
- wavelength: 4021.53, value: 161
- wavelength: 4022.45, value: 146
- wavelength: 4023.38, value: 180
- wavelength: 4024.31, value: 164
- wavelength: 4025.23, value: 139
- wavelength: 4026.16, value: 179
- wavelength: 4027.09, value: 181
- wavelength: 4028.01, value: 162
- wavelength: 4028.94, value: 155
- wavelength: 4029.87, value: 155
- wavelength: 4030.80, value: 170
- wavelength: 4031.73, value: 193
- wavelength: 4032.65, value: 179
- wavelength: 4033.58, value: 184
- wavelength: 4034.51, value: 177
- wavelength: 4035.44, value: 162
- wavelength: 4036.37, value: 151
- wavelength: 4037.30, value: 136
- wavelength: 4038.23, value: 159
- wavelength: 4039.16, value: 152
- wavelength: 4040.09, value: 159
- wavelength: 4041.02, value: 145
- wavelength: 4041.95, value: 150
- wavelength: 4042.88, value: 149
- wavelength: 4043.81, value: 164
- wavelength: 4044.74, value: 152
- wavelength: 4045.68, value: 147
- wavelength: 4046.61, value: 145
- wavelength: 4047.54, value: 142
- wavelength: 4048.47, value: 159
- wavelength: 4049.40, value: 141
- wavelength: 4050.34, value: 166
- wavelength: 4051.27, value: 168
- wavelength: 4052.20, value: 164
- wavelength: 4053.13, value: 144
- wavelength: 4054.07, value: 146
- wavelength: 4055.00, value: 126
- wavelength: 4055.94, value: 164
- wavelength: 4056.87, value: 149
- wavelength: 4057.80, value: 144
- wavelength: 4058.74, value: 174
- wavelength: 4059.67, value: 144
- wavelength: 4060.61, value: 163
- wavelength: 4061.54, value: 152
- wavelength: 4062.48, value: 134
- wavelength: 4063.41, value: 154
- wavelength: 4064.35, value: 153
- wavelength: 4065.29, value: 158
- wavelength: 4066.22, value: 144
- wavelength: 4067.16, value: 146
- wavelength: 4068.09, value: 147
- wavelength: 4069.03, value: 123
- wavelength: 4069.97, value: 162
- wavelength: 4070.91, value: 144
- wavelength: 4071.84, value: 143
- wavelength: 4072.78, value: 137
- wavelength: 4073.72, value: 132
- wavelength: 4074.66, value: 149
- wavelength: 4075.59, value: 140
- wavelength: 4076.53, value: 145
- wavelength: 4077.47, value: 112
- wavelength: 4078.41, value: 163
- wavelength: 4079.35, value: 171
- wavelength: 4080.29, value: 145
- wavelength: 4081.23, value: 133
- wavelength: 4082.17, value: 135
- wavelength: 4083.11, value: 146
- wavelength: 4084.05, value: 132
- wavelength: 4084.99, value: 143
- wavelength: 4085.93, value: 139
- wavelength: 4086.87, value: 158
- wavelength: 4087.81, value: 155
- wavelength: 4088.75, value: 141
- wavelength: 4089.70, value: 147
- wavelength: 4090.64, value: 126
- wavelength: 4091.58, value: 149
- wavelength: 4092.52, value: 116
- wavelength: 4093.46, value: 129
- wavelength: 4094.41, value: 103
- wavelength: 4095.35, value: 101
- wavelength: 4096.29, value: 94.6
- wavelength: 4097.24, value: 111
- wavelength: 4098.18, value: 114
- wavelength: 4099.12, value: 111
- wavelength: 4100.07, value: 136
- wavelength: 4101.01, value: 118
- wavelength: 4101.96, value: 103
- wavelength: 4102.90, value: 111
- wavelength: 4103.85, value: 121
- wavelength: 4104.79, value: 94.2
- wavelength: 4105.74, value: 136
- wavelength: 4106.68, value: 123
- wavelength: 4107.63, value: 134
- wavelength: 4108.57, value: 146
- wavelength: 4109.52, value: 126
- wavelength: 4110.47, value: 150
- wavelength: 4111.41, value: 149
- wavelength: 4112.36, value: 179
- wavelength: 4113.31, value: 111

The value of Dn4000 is 1.30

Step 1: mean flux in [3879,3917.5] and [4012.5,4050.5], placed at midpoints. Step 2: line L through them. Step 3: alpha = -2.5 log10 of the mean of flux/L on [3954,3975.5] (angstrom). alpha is 0.34 mag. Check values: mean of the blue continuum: 122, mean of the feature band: 102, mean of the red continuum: 159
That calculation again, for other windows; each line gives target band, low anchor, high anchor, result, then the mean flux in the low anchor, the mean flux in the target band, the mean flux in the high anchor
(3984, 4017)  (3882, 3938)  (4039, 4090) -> -0.11 mag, 121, 152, 148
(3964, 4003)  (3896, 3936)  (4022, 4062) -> 0.21 mag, 126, 119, 158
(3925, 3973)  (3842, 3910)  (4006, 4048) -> 0.21 mag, 121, 115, 160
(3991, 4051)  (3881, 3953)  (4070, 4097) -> -0.19 mag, 124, 157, 137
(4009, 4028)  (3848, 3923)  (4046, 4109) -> -0.20 mag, 125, 161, 139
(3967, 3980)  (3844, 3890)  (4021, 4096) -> 0.46 mag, 121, 90.1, 150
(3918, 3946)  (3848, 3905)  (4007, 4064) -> 0.12 mag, 120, 120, 158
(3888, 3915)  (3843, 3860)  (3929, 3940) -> -0.13 mag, 123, 123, 102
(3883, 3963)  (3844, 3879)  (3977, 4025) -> 0.09 mag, 126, 124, 148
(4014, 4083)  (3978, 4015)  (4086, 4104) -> -0.14 mag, 146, 153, 124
